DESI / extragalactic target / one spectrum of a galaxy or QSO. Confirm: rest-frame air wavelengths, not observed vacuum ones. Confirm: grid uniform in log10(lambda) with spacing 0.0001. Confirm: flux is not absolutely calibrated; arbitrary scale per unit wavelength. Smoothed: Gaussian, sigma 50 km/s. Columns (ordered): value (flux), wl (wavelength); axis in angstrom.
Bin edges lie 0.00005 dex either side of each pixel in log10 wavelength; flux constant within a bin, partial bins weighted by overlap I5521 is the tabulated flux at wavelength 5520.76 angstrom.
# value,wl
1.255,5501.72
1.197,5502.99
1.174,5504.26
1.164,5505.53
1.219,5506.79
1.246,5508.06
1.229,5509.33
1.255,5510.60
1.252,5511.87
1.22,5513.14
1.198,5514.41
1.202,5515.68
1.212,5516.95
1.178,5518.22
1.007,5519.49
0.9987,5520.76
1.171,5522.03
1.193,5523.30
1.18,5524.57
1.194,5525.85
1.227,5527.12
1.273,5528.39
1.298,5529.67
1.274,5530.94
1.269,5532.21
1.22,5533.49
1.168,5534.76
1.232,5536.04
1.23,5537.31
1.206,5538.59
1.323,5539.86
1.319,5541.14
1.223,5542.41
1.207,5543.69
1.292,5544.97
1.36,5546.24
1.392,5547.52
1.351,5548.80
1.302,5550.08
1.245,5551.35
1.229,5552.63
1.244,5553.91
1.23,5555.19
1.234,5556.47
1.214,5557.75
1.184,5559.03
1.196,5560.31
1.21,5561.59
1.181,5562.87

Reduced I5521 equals 0.9987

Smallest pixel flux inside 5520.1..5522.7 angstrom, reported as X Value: 0.9987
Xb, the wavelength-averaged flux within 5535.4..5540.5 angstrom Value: 1.25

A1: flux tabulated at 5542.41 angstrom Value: 1.223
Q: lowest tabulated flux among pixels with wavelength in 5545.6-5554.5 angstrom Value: 1.229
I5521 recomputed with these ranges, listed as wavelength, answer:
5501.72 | 1.255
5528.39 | 1.273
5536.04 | 1.232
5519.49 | 1.007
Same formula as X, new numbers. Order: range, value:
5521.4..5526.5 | 1.171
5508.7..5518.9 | 1.178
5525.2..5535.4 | 1.168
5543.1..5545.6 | 1.207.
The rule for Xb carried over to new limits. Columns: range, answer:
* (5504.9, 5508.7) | 1.21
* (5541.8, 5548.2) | 1.29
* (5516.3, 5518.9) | 1.19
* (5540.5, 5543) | 1.27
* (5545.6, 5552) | 1.33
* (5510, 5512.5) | 1.25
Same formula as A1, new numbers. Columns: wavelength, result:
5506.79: 1.219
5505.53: 1.164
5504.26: 1.174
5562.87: 1.181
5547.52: 1.392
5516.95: 1.212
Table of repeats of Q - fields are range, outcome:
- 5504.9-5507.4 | 1.164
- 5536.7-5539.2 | 1.206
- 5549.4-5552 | 1.245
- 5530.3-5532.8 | 1.269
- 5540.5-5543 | 1.223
